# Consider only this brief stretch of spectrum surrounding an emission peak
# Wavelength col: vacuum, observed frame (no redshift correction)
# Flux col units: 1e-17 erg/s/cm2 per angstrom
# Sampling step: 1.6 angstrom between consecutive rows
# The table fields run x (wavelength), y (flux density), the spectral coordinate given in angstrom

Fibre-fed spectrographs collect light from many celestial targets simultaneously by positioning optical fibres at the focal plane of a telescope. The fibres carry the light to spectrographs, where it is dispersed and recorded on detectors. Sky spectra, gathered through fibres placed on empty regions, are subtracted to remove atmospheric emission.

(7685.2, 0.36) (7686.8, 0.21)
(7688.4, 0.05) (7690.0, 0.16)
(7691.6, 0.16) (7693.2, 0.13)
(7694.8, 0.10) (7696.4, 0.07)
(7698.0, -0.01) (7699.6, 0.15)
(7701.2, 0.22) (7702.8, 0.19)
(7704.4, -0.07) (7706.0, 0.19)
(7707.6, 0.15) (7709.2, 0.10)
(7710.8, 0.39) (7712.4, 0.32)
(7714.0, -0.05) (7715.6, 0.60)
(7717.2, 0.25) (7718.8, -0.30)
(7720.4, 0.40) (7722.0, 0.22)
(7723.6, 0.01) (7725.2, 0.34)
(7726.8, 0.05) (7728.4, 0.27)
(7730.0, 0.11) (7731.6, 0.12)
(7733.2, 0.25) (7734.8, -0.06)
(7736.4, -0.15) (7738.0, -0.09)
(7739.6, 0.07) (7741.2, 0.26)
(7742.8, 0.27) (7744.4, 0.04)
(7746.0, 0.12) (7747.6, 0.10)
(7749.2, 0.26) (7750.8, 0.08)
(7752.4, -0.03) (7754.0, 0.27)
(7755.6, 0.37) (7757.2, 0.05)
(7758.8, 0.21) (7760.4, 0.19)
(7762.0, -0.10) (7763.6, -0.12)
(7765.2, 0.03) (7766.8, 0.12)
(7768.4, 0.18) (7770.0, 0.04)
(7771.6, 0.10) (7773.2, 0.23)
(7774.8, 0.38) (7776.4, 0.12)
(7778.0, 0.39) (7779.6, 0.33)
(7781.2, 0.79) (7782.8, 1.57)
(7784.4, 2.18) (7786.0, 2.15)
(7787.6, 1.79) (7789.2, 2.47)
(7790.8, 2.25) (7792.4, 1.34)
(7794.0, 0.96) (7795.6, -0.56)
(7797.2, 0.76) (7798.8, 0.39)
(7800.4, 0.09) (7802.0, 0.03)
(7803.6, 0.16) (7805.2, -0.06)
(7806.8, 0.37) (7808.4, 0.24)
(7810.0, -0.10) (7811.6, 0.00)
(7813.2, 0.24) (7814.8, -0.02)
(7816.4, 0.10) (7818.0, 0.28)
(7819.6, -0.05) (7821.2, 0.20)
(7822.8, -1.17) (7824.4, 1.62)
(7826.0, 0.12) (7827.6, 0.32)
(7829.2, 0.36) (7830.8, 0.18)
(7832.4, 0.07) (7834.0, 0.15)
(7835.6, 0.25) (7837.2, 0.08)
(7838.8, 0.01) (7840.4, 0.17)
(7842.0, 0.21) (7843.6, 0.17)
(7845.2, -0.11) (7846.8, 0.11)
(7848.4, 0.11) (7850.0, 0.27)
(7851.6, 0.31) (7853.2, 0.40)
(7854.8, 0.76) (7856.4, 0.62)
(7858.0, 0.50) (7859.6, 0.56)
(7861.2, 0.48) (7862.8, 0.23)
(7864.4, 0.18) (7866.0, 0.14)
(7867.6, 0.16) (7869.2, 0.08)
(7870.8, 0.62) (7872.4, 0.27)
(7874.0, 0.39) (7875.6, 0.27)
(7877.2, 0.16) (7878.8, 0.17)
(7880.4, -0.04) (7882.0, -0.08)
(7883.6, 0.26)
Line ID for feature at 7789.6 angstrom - [O II] 3727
